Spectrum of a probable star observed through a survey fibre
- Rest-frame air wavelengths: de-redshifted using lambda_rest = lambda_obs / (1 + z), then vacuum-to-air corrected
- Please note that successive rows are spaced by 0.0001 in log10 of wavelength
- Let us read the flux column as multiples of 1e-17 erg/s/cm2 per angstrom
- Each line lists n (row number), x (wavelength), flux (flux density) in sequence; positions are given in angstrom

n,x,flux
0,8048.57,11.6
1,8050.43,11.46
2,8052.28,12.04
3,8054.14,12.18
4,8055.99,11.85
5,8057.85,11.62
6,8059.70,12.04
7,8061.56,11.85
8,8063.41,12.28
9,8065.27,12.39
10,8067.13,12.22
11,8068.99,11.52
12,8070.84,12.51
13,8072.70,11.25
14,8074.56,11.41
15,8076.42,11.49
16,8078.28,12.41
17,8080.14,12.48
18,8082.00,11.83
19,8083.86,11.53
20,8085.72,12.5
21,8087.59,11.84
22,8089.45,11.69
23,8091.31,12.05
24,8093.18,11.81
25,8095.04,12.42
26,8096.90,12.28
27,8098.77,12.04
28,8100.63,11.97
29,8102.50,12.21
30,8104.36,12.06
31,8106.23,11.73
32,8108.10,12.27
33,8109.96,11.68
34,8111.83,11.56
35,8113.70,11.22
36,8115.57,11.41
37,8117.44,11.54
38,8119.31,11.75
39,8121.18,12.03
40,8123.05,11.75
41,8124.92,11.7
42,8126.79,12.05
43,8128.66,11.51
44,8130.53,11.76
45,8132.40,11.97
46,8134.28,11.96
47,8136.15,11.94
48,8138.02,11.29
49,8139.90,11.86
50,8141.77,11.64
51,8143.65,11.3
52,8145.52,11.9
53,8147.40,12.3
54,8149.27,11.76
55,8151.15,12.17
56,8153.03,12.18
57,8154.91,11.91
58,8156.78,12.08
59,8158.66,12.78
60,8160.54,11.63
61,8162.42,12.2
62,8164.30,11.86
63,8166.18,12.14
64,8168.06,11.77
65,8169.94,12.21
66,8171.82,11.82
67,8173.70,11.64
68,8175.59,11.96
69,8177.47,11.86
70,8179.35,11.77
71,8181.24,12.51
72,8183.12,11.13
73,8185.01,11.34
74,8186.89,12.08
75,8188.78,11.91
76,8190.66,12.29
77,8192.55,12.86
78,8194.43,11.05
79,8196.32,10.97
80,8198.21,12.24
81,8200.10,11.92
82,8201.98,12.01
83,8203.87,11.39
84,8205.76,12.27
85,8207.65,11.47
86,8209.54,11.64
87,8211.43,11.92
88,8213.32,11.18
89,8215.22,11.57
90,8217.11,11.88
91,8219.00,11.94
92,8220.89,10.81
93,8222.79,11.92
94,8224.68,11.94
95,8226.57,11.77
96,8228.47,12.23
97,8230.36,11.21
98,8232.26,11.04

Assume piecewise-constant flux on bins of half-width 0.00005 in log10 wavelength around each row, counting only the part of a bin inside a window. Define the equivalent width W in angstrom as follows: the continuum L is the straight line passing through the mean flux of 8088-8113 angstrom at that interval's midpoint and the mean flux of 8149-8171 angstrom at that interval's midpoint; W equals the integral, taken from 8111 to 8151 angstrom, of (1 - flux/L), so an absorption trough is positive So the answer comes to 1.0 angstrom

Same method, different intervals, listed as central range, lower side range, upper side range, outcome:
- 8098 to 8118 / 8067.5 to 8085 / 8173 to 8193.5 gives 0.1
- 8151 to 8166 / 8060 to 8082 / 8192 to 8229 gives -0.3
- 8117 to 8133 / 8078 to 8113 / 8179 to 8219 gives 0.2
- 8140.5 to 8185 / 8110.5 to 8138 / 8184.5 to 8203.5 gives -0.5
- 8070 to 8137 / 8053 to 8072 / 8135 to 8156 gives 0.4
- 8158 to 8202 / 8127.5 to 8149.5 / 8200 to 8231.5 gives -0.6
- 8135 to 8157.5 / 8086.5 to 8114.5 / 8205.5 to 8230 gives 0.0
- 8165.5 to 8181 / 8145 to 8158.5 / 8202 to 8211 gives 0.0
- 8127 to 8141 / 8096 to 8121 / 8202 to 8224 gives 0.0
